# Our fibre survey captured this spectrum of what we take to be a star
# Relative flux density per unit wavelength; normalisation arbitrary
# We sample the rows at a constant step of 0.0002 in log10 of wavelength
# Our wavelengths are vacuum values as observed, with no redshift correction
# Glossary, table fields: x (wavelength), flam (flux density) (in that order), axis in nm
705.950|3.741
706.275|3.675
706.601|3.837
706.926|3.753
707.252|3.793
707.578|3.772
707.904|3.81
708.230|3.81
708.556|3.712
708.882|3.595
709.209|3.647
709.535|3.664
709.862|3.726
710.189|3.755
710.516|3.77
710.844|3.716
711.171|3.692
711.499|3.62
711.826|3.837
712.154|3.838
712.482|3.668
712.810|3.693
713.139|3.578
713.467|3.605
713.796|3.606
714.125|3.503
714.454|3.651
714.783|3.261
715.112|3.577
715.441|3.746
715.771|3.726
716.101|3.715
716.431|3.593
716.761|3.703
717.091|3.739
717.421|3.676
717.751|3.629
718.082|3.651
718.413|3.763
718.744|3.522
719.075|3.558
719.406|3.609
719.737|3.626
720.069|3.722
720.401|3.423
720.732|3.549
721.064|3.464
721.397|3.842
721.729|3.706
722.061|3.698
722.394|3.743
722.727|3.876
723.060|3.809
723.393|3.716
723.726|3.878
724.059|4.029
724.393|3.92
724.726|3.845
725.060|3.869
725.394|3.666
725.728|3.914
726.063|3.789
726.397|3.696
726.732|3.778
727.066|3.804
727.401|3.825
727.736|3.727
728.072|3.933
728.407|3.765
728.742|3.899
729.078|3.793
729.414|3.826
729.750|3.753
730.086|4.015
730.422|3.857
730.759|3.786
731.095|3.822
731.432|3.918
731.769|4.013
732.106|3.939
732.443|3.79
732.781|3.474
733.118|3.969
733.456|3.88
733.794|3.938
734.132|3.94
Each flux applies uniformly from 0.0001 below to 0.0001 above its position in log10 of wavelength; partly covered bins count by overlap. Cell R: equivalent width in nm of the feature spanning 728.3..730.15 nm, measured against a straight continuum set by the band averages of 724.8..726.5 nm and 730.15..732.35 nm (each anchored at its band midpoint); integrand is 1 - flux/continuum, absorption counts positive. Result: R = 0.01 nm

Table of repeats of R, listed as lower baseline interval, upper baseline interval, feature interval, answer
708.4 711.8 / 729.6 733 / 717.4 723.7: 0.17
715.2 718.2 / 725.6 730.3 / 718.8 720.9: 0.08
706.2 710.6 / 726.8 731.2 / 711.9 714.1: 0.06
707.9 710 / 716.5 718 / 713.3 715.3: 0.08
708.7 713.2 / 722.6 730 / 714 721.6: 0.28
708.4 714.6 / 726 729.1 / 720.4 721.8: 0.05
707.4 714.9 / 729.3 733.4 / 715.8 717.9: 0.03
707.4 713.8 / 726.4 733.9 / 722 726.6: -0.03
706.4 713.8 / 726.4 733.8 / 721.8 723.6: 0.01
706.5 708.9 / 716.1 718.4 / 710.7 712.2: 0.00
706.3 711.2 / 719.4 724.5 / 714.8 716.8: 0.05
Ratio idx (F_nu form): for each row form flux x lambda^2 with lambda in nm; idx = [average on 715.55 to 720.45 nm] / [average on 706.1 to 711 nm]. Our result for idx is 1.00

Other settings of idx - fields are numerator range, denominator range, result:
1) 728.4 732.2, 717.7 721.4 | 1.11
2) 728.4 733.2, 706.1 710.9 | 1.09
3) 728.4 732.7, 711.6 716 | 1.11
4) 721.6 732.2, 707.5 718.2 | 1.08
